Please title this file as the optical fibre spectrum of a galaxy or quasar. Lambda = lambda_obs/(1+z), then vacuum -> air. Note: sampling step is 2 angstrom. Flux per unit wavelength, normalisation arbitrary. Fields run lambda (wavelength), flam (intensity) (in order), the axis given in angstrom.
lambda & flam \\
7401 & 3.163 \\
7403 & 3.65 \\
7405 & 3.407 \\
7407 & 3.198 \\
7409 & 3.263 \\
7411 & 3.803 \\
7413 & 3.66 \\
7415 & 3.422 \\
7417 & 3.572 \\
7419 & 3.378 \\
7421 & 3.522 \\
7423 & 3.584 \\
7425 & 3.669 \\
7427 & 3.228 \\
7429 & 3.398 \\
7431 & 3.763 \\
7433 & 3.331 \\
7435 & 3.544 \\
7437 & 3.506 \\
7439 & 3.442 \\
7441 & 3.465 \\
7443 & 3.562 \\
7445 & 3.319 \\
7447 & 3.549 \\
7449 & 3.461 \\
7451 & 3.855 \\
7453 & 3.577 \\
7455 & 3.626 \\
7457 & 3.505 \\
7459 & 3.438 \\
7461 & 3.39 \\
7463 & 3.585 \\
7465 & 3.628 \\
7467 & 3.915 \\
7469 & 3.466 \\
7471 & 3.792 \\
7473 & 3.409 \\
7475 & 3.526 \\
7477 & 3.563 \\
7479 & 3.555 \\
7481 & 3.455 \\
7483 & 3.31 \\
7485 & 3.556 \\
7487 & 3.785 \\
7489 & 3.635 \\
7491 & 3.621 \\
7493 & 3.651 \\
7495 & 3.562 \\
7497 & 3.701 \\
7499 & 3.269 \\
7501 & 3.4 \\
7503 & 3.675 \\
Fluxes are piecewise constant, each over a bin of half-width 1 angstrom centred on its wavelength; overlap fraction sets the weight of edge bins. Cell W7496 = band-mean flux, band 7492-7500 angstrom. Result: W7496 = 3.55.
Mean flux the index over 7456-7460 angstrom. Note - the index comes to 3.47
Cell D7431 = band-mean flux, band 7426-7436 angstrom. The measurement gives 3.45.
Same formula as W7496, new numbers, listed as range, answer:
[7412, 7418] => 3.55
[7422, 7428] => 3.49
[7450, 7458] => 3.64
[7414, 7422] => 3.47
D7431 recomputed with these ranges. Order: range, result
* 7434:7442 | 3.49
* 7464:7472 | 3.7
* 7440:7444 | 3.51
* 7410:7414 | 3.73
